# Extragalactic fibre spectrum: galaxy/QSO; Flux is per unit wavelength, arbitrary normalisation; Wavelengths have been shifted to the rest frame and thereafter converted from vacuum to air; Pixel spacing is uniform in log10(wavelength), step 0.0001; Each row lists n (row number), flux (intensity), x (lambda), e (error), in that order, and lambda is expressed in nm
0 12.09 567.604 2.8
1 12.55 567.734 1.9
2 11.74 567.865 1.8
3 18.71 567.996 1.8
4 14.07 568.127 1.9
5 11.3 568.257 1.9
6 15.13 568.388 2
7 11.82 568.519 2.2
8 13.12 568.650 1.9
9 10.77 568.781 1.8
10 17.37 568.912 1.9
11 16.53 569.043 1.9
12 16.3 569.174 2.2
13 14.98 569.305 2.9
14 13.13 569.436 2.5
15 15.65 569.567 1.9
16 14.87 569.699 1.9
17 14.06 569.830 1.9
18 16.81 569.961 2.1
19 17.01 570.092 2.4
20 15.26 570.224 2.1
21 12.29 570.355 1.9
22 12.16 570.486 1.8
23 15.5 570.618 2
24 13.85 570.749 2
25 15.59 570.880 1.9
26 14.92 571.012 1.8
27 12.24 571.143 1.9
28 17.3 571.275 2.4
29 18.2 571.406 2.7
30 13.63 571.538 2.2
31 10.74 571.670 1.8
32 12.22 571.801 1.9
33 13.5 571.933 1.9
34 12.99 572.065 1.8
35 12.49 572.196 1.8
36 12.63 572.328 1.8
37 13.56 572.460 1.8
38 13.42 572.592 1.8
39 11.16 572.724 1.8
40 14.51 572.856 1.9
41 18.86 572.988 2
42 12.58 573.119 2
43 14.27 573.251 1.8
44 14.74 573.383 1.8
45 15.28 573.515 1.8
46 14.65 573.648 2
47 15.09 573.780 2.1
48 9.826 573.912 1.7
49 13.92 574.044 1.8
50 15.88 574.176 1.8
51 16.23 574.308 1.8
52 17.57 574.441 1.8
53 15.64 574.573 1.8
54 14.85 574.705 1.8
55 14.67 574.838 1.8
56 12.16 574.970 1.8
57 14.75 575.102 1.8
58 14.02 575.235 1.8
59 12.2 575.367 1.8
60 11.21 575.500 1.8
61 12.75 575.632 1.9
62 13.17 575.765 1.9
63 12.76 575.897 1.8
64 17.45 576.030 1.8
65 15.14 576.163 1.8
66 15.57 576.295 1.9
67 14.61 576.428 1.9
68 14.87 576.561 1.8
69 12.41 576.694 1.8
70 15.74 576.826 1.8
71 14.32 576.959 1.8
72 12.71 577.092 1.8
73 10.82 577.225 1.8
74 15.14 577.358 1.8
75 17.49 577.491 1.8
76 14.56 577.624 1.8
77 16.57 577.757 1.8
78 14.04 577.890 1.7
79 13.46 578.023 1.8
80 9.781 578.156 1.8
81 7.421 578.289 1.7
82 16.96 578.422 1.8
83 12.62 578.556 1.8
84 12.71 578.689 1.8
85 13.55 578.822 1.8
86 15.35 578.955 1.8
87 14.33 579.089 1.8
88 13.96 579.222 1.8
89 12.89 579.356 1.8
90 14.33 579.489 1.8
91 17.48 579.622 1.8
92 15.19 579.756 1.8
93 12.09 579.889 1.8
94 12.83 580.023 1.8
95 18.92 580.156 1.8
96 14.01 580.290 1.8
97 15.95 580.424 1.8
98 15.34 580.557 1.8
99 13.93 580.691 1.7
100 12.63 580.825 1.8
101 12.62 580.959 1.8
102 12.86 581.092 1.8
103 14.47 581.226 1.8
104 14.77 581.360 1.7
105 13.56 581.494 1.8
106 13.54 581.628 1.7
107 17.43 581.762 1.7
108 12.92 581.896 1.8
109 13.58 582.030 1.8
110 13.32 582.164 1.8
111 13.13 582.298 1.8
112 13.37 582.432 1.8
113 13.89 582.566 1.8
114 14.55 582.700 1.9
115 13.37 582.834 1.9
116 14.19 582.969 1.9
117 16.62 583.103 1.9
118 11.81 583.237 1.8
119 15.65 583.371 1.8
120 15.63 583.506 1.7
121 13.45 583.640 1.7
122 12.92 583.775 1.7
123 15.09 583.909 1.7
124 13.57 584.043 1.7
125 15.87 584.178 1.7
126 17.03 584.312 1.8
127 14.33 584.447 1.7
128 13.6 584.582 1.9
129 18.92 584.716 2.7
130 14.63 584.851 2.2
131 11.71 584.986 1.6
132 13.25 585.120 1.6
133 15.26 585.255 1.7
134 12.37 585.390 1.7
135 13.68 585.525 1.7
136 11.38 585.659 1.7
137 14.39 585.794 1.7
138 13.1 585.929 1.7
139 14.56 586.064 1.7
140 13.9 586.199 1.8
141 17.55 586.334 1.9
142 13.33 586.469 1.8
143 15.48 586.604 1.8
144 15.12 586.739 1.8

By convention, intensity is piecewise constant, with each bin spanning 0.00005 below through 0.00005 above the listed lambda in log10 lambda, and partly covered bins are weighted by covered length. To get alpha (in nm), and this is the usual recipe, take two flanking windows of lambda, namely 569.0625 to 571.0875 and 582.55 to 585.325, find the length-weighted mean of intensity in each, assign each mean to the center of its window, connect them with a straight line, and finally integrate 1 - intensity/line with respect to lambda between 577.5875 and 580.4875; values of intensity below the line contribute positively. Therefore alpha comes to 0.12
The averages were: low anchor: 14.9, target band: 14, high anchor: 14.5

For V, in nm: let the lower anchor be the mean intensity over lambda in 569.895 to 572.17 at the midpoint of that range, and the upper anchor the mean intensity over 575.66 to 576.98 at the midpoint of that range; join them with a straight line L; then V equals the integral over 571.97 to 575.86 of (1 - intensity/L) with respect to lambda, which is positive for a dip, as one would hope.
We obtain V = 0.14 nm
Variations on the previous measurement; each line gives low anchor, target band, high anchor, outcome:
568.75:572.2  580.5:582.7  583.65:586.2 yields 0.063 nm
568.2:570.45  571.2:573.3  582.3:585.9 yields 0.081 nm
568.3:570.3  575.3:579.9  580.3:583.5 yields 0.139 nm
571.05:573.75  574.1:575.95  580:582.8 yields -0.014 nm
